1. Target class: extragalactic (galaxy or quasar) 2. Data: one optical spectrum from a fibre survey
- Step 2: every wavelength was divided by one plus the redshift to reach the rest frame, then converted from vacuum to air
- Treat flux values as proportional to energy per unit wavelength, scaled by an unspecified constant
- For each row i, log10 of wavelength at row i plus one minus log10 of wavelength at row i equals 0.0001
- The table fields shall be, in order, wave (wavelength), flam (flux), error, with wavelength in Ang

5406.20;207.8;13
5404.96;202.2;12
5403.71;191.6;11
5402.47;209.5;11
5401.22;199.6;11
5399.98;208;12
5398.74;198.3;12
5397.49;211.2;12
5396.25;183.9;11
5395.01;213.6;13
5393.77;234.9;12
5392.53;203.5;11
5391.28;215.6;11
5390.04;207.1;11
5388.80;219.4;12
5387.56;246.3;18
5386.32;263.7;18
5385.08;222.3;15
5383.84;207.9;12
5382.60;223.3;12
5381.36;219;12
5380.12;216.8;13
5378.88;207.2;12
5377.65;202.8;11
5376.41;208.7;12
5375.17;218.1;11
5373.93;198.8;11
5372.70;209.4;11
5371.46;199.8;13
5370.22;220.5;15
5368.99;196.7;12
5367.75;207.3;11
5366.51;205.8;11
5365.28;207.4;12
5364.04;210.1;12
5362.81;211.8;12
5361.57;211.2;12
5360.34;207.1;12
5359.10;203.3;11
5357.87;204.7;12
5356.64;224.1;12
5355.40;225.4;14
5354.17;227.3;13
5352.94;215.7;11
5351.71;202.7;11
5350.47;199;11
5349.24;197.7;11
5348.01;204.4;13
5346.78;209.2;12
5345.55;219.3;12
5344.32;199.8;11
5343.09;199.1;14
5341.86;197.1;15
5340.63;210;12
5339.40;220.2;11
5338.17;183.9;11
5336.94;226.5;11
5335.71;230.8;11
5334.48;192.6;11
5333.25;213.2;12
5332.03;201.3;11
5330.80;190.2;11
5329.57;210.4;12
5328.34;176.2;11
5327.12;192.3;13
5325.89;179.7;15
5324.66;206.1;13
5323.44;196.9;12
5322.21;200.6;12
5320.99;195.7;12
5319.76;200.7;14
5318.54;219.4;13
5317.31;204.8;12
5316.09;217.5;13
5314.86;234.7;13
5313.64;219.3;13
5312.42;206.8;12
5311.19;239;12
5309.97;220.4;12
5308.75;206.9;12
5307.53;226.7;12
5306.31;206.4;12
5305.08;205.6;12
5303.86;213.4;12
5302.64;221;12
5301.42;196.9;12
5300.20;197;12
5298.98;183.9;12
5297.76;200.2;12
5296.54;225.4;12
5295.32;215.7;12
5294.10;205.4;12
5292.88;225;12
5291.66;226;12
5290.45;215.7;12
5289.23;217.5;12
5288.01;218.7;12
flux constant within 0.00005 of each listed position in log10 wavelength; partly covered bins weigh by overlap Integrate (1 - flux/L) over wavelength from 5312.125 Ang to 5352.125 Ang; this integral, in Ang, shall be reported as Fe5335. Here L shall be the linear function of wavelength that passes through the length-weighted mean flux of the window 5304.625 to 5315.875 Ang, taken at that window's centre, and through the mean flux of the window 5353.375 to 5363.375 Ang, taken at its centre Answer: 2.2 Ang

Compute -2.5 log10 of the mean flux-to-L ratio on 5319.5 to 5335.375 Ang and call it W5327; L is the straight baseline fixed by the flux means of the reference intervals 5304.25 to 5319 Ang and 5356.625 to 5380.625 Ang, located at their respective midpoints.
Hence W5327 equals 0.09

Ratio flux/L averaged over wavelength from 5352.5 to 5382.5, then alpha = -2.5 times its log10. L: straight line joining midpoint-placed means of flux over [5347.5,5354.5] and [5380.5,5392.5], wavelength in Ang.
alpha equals 0.02 mag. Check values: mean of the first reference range 207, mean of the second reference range 224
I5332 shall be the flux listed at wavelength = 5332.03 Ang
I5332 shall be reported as 201.3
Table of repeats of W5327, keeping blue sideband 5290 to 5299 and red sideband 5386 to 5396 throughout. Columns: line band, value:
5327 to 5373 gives 0.06 mag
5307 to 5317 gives -0.03 mag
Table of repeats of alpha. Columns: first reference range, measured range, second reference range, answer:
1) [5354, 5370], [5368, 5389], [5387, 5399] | -0.021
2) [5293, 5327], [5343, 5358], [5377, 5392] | 0.025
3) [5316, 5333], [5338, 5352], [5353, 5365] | 0.019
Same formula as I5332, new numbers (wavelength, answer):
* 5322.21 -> 200.6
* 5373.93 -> 198.8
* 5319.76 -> 200.7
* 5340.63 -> 210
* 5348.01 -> 204.4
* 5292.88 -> 225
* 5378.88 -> 207.2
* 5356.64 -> 224.1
